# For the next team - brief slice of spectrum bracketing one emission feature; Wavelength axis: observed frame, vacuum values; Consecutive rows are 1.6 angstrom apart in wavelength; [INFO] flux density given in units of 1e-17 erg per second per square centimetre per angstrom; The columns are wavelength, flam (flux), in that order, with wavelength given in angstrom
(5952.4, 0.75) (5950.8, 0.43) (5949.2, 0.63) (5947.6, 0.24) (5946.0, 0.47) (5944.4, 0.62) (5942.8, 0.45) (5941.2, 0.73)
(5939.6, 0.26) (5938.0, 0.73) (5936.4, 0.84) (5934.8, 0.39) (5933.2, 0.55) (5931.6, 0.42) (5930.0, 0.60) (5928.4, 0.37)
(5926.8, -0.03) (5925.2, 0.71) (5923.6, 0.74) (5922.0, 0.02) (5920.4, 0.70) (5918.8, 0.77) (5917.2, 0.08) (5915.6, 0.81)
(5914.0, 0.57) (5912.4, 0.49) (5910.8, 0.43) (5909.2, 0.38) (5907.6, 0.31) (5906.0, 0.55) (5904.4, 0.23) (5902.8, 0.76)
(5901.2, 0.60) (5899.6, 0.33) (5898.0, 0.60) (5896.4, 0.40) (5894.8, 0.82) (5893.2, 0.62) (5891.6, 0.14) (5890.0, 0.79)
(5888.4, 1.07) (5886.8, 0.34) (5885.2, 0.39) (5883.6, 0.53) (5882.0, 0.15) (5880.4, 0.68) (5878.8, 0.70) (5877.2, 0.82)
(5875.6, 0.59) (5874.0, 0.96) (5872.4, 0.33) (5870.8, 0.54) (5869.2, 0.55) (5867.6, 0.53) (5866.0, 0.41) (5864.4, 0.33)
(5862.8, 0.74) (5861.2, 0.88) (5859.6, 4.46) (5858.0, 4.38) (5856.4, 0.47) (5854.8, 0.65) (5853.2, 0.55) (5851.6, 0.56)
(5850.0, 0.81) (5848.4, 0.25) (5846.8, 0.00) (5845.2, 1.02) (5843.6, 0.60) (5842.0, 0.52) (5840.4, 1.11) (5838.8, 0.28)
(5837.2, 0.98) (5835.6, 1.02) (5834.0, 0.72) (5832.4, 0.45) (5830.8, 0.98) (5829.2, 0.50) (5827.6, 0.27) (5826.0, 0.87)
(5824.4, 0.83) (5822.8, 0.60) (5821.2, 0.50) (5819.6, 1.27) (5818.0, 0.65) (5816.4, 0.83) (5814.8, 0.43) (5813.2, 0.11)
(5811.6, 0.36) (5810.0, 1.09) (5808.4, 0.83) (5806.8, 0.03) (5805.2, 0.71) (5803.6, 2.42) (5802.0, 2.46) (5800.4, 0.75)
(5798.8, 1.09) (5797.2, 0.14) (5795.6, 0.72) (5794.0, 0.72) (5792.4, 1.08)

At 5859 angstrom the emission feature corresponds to [O III]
